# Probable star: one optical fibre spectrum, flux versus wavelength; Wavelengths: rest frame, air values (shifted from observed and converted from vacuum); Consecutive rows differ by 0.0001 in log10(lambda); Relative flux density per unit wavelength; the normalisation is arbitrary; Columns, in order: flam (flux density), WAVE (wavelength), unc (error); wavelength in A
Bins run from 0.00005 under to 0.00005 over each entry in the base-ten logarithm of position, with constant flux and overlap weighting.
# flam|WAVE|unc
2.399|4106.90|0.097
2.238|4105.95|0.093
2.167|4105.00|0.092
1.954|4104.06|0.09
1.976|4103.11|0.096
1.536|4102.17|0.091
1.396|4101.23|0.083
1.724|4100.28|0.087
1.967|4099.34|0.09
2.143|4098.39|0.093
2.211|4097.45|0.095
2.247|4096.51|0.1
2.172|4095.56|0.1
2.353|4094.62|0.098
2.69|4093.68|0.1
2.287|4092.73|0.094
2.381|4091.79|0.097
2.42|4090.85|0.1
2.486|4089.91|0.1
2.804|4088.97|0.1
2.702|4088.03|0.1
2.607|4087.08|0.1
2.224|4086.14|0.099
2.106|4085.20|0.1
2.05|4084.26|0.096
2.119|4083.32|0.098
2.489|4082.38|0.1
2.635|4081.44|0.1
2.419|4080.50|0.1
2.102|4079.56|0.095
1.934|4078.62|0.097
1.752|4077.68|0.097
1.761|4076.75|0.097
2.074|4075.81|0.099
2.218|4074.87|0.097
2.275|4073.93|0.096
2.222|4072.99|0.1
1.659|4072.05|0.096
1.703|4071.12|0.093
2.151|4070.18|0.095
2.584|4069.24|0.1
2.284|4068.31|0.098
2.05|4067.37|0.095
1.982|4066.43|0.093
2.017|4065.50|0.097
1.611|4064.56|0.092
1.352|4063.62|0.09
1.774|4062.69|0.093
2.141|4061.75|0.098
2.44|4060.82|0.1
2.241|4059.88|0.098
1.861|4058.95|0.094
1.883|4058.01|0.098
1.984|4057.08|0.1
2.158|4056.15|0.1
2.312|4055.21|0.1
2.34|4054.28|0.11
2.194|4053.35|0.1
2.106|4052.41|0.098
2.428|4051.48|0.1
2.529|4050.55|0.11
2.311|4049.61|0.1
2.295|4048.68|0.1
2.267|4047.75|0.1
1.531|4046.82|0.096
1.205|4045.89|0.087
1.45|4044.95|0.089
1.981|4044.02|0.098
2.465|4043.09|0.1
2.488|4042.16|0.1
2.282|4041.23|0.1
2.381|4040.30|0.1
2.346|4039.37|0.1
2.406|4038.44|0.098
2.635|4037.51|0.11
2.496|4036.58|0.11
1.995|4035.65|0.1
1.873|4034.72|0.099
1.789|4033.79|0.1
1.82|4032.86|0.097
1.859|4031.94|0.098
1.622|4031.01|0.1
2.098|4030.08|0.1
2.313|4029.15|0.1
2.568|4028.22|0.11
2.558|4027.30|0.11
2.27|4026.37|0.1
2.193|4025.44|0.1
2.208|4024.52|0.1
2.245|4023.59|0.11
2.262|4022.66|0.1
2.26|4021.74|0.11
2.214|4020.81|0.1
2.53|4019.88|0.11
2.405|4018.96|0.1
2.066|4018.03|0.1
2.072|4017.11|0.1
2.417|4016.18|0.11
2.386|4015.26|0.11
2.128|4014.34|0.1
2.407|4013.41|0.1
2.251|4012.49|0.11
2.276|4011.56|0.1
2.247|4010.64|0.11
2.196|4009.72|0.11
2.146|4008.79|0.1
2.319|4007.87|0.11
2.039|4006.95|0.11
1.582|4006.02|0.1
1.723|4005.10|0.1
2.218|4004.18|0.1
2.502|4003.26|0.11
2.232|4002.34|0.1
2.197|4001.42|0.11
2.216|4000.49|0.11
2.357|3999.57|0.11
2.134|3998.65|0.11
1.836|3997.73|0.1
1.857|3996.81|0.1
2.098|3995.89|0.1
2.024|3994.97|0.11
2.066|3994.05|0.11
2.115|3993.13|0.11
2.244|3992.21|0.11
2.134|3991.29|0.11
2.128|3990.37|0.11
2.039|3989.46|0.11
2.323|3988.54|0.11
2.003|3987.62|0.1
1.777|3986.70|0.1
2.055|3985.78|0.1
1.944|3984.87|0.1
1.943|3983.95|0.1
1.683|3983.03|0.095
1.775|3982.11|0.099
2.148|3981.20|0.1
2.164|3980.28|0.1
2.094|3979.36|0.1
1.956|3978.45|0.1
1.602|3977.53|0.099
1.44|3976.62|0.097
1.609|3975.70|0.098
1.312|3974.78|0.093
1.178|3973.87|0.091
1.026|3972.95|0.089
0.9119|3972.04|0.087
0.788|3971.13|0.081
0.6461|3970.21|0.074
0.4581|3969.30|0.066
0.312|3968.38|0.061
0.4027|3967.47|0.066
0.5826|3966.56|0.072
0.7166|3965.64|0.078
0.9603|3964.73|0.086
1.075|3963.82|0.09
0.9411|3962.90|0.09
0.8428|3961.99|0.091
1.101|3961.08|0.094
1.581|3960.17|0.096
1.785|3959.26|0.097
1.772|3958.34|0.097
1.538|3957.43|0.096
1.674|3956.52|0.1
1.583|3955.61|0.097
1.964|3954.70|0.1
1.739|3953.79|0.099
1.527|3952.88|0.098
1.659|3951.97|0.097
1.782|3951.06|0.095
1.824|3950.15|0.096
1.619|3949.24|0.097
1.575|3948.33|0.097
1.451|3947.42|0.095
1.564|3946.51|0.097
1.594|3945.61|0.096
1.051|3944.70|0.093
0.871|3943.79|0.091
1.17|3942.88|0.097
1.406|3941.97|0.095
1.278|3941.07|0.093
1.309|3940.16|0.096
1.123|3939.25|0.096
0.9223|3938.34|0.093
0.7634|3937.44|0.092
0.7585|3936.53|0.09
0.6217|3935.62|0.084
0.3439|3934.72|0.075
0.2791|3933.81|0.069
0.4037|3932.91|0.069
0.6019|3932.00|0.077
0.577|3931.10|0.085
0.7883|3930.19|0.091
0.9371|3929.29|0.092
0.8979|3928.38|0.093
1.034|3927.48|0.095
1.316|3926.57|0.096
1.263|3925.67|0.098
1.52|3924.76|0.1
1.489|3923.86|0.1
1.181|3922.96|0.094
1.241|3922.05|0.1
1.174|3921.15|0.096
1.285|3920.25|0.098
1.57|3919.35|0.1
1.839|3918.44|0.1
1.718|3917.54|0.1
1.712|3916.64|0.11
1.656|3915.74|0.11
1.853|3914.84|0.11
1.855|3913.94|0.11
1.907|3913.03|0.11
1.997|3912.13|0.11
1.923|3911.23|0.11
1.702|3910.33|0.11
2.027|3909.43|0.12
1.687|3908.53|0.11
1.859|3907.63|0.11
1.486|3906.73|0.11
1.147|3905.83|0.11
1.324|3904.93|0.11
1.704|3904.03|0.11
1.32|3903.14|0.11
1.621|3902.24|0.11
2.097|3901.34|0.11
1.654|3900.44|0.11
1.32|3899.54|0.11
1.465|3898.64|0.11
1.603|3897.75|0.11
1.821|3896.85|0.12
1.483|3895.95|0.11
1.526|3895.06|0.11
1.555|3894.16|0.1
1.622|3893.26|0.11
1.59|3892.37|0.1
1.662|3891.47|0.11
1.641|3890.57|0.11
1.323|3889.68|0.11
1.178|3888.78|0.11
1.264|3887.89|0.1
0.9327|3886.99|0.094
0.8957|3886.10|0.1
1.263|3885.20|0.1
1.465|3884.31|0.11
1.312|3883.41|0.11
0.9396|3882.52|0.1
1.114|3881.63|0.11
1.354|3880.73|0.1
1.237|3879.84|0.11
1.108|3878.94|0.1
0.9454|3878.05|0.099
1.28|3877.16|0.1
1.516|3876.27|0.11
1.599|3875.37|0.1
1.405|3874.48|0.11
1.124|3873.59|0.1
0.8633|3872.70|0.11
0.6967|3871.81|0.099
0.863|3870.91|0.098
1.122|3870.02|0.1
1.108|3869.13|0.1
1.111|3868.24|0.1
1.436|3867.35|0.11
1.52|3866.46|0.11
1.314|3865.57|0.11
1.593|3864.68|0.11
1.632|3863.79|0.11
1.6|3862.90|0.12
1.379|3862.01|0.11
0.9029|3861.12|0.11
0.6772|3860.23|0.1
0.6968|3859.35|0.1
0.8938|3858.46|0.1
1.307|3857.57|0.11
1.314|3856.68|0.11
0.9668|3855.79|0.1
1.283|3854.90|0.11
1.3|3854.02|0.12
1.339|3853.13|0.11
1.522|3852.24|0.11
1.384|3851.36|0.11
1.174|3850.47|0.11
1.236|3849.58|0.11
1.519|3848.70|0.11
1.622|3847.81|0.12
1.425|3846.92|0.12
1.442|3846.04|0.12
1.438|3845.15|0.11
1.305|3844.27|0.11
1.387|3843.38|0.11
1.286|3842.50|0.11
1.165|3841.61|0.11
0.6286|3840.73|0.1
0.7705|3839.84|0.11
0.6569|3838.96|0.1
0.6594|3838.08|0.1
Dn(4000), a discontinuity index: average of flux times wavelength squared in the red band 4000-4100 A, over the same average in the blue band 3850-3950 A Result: 1.80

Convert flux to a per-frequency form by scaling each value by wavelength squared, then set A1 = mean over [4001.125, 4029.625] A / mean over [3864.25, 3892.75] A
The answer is 1.93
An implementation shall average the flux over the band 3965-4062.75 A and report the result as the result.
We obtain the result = 1.98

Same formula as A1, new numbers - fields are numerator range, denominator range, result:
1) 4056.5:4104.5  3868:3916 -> 1.63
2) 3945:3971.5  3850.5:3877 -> 1.09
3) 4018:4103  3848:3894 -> 1.90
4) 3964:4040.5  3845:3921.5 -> 1.46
